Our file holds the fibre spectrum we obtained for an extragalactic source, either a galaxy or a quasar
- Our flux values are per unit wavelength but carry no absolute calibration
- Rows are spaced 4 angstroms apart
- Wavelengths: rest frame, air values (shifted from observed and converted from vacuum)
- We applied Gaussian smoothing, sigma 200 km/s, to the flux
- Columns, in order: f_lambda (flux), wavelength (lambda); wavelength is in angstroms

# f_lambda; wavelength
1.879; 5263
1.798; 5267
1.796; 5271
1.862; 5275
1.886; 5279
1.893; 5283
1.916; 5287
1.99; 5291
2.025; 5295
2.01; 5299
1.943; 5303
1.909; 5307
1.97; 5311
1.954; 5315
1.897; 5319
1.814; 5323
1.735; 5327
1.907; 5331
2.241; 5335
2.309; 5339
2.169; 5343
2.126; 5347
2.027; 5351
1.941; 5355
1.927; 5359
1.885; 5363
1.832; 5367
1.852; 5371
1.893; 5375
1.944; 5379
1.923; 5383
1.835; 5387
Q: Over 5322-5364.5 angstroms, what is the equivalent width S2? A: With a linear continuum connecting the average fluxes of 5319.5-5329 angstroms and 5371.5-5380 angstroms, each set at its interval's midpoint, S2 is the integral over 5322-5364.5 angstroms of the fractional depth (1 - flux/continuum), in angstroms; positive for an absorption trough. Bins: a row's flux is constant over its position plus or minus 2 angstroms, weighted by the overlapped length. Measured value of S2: -4.15 angstroms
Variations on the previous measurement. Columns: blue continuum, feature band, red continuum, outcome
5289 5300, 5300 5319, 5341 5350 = 0.95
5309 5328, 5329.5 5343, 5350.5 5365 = -1.82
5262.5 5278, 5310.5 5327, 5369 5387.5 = -0.20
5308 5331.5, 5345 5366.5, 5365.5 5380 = -1.06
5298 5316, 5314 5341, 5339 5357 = 0.59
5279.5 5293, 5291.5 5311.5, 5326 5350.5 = 0.03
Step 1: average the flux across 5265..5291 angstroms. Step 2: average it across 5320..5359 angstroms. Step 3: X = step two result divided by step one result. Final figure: 1.1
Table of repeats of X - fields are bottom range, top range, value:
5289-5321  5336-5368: 1.04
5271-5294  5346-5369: 1.02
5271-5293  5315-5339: 1.03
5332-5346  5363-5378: 0.85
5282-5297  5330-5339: 1.09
